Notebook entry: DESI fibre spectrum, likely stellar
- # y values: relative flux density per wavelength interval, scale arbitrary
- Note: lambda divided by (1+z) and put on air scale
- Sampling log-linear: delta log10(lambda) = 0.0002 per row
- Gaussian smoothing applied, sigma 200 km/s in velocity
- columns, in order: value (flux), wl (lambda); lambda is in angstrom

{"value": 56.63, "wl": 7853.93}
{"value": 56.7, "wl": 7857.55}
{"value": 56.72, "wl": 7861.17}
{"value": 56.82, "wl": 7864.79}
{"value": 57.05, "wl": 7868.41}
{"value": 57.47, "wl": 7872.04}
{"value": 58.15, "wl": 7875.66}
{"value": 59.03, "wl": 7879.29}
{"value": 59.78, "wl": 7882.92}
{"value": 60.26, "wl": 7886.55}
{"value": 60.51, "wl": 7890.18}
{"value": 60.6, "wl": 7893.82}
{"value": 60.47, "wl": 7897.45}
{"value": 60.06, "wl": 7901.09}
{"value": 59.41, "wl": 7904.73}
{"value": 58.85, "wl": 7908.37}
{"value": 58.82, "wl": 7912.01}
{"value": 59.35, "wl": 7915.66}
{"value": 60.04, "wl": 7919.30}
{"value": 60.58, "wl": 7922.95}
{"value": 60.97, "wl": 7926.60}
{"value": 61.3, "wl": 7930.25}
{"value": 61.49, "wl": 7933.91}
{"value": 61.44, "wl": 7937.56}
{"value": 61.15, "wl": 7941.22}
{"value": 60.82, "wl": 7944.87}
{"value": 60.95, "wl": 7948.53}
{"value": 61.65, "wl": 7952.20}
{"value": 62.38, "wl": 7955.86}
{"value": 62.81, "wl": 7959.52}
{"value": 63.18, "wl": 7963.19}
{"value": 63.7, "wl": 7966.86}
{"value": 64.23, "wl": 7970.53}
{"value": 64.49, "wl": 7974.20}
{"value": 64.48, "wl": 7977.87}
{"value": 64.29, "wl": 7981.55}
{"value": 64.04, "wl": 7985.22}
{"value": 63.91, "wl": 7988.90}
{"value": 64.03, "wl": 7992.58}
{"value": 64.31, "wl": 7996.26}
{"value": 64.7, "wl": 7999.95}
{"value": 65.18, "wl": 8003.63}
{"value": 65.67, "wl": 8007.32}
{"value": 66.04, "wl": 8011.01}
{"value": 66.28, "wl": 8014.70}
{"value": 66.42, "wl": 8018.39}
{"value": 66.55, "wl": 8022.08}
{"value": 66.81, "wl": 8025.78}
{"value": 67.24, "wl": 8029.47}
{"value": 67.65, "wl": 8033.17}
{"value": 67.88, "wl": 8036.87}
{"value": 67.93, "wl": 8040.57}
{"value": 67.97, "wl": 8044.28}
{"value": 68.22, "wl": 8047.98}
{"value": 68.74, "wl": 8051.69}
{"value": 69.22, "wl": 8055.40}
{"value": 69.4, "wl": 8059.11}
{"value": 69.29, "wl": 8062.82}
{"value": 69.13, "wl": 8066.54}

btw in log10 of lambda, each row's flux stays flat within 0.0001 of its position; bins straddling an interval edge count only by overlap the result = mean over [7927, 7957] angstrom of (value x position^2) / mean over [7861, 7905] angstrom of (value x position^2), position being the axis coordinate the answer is 1.1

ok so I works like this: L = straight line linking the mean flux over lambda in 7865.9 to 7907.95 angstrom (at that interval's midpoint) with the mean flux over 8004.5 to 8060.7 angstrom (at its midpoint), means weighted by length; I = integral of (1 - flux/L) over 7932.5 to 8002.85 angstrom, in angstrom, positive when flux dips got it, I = 0.77 angstrom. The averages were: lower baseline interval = 59.3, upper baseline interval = 67.4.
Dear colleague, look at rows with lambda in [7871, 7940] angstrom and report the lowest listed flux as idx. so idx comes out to 57.47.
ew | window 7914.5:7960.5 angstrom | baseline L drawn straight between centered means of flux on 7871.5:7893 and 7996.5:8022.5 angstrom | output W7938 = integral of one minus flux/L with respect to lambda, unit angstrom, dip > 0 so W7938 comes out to 0.7 angstrom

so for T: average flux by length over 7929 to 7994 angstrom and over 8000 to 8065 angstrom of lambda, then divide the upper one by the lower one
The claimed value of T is 1.07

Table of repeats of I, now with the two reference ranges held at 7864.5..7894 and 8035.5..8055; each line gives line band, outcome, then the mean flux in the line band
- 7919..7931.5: 0.1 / 60.8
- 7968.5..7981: 0.0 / 64.4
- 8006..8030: 0.1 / 66.4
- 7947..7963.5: 0.3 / 62.1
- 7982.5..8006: 0.3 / 64.4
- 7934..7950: 0.3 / 61.2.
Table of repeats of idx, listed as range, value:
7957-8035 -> 62.81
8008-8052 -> 66.04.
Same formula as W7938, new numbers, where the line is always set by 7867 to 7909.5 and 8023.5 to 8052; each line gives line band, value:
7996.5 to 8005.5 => 0.11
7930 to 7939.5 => 0.08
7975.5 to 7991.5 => 0.12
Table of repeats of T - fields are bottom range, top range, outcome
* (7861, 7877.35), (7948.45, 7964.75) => 1.09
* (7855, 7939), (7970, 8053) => 1.11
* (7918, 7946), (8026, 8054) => 1.11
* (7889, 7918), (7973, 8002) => 1.08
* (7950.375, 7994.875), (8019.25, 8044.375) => 1.06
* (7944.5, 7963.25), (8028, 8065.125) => 1.10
